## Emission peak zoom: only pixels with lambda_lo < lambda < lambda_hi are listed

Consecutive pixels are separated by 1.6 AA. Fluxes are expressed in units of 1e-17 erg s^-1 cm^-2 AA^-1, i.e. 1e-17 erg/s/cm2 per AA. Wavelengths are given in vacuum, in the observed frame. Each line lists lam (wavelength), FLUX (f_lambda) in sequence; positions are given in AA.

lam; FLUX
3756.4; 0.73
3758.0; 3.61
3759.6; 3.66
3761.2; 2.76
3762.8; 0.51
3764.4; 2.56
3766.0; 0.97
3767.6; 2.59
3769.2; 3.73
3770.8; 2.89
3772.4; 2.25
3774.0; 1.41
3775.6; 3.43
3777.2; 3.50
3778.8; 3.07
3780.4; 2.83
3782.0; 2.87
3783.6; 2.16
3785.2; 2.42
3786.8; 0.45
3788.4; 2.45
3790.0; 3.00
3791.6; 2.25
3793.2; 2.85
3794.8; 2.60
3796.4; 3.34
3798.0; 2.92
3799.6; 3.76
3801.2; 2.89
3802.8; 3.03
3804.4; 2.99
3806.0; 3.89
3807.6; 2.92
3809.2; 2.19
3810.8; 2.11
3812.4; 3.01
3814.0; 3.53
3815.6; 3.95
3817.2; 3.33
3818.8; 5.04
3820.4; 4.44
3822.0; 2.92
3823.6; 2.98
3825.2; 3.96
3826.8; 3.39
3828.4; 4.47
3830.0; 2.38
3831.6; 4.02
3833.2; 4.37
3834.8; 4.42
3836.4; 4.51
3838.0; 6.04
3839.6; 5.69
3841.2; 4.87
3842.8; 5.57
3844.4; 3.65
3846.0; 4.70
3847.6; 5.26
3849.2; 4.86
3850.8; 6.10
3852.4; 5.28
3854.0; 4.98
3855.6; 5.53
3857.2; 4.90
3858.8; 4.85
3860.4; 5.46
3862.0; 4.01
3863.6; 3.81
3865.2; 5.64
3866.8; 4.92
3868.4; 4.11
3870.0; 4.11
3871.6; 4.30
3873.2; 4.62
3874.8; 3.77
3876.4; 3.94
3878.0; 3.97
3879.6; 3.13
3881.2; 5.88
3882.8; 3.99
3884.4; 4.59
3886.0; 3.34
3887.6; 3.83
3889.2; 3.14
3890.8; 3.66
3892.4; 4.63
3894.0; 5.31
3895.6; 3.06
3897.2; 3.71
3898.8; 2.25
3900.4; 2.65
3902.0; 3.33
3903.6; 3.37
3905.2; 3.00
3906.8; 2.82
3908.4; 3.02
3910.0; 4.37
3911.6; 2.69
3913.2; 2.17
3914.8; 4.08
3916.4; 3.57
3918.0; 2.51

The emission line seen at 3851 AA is C IV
